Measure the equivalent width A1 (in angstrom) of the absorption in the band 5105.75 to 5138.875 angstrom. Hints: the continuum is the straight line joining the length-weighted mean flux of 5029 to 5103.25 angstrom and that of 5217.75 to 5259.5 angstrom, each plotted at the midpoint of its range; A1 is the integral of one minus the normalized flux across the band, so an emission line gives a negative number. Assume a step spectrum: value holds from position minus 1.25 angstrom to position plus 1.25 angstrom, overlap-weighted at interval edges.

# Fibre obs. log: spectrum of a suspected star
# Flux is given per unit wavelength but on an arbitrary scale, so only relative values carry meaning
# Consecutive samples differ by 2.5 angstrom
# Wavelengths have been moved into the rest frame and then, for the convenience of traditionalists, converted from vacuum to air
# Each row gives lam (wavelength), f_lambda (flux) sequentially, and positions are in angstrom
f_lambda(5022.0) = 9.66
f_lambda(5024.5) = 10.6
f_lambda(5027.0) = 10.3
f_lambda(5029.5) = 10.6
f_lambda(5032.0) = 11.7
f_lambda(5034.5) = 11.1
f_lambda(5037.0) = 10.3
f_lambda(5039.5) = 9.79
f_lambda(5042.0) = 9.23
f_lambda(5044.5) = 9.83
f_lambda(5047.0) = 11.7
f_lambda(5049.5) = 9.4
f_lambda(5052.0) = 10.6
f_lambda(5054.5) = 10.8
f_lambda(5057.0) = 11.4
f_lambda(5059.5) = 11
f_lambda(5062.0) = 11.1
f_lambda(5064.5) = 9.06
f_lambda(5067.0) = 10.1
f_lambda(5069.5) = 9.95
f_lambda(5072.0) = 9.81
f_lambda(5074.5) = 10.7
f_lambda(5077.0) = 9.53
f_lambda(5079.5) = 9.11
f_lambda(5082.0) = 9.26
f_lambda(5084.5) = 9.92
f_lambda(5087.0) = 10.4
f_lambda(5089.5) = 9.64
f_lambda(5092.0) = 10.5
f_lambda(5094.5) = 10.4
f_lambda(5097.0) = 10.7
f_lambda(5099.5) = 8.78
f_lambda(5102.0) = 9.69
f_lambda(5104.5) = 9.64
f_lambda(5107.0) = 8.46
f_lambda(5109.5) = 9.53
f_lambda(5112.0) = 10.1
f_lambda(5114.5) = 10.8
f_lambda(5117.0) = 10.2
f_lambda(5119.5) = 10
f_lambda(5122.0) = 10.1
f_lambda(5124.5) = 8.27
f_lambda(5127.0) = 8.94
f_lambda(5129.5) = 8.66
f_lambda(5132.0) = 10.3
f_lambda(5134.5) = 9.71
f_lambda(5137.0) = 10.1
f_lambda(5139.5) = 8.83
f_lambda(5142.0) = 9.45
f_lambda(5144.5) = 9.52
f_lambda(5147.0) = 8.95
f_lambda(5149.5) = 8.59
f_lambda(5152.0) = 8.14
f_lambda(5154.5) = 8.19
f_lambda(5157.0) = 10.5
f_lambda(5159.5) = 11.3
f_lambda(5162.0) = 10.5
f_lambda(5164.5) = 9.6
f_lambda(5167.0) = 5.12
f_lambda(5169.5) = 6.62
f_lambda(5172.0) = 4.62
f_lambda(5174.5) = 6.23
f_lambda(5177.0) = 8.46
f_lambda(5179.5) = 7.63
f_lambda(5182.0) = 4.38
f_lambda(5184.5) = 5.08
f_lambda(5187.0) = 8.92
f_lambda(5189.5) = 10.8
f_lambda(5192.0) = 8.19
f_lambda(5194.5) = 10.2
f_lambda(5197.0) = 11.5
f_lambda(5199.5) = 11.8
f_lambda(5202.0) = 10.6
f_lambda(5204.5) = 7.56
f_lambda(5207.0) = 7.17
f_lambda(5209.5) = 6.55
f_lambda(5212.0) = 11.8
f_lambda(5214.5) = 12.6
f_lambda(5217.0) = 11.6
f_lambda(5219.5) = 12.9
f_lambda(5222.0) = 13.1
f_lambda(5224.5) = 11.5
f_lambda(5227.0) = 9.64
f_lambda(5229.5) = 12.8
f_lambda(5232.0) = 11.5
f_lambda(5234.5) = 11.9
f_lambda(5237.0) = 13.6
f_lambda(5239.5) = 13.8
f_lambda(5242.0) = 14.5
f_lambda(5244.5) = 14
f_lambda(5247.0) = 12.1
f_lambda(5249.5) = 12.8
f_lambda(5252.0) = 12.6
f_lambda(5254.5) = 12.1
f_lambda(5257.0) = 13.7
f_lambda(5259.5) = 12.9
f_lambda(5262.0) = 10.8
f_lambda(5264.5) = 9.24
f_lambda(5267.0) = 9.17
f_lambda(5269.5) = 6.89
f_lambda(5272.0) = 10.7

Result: 4.2 angstrom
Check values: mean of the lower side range 10.2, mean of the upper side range 12.7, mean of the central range 9.61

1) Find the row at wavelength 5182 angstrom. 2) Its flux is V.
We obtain 4.38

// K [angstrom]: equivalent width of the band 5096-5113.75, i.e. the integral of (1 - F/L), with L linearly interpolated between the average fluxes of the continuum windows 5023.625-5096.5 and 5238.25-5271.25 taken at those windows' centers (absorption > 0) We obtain 1.8 angstrom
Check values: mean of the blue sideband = 10.3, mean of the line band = 9.58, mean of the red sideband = 11.9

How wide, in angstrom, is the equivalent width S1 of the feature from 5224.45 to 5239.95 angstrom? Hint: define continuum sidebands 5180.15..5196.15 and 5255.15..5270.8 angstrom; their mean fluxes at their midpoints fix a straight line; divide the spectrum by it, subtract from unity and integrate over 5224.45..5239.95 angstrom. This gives -4.2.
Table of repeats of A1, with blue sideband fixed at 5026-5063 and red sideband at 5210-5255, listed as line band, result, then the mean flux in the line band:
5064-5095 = 2.96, 9.88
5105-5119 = 1.77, 9.82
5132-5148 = 2.79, 9.5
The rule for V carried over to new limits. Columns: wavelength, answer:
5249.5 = 12.8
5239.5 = 13.8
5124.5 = 8.27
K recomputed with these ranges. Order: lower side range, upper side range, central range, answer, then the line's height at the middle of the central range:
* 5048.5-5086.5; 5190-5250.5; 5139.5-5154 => 2.6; 10.8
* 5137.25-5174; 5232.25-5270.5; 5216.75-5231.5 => -1.2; 11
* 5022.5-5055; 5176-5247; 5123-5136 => 1.6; 10.5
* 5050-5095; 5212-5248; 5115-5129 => 1.8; 10.9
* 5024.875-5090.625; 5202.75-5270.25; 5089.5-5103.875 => 0.7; 10.5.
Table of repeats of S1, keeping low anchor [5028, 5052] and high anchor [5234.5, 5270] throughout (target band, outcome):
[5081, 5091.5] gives 0.9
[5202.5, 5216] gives 2.9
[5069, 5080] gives 0.9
